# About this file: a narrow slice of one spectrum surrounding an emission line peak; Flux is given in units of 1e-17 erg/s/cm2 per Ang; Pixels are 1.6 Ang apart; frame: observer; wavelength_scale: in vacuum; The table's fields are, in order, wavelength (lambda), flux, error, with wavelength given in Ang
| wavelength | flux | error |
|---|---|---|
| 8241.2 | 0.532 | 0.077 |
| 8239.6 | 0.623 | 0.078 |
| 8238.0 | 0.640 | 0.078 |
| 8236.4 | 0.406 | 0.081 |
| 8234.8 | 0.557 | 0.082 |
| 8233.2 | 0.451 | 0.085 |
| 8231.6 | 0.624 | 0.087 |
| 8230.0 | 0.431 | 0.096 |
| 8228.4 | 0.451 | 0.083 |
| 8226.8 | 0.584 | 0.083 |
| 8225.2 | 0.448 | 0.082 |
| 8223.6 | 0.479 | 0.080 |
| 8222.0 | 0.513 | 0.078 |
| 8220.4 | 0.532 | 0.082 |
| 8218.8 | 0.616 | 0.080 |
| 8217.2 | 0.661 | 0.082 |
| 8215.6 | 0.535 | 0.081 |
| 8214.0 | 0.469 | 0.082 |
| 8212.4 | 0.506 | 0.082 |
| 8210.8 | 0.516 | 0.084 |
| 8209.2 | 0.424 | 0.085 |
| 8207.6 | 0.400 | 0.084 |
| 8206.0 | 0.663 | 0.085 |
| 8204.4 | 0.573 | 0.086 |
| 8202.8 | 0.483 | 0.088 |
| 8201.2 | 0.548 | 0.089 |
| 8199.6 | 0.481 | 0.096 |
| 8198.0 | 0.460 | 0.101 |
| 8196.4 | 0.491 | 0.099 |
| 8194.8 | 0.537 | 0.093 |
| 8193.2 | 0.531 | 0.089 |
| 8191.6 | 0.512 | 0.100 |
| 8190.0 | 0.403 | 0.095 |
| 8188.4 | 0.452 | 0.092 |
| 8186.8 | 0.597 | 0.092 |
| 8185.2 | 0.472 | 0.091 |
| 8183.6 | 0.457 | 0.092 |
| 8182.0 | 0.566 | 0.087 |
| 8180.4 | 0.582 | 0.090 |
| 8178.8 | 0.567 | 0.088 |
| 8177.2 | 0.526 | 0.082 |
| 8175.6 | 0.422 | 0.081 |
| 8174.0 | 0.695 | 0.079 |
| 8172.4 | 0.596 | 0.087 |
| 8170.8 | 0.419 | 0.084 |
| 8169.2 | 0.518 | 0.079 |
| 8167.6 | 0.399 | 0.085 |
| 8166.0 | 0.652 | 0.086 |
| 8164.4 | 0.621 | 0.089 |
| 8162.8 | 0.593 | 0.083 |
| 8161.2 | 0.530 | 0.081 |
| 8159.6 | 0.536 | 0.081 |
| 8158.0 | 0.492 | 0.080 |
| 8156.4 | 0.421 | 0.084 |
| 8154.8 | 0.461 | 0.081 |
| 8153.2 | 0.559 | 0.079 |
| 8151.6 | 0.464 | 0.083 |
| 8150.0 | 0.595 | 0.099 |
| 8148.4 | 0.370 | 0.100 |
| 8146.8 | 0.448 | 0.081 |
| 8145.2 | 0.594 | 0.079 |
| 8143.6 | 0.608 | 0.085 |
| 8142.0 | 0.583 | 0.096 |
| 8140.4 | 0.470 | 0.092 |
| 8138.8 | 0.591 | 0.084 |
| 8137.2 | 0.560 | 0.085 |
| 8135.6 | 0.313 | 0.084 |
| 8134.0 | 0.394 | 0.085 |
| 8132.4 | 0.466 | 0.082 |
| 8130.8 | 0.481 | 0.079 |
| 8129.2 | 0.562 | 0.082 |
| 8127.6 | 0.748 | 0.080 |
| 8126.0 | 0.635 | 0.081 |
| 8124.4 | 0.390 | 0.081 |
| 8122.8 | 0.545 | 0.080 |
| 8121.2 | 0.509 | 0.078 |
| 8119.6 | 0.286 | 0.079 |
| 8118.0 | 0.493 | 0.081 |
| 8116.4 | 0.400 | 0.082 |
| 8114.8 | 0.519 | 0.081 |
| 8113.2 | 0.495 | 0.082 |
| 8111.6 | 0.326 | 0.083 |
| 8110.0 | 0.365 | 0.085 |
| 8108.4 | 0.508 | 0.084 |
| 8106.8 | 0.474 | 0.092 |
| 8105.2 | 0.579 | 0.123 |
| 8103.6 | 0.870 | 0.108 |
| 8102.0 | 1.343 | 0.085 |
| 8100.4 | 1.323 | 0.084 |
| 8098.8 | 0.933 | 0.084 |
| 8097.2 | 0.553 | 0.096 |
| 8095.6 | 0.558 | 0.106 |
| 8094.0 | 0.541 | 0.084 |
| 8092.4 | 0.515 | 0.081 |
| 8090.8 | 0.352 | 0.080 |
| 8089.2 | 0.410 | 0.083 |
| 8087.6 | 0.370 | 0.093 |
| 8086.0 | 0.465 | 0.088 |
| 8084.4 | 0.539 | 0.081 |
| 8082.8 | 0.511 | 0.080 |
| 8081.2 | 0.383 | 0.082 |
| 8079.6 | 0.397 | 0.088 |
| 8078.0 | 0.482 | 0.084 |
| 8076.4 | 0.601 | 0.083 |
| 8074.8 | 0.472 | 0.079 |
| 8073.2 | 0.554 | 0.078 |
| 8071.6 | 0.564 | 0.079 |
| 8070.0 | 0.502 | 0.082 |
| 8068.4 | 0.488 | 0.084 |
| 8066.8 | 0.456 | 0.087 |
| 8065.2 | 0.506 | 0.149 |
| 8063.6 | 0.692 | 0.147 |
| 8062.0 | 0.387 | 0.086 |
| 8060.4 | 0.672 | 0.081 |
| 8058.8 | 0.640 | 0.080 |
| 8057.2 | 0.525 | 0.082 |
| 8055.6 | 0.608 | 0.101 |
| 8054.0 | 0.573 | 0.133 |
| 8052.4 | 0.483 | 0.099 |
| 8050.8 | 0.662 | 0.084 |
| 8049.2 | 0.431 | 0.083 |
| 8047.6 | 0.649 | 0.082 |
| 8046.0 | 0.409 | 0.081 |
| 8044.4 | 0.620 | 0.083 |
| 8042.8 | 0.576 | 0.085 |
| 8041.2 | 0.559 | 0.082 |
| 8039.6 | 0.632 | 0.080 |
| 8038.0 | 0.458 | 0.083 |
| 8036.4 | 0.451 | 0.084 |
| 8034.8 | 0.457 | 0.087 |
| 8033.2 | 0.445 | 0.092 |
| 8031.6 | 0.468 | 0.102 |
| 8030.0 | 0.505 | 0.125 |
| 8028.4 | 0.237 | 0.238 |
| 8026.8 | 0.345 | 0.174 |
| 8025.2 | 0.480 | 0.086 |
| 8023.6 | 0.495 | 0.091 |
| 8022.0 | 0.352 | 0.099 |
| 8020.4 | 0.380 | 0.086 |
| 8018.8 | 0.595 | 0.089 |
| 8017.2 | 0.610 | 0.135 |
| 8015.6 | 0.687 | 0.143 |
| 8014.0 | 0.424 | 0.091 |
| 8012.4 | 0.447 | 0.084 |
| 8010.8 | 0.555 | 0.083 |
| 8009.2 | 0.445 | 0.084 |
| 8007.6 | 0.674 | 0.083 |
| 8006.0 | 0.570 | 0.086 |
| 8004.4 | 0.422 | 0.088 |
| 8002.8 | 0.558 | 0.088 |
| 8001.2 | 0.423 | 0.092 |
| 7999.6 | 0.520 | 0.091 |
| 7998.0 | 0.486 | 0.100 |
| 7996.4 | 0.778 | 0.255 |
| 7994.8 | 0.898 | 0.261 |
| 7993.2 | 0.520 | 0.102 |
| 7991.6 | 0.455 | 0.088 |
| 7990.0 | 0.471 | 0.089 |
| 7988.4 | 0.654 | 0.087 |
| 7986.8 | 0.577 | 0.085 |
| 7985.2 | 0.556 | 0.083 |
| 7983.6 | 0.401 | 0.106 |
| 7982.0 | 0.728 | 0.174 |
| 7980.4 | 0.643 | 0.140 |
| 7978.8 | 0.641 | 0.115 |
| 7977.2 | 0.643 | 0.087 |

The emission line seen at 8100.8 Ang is H-gamma 4340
